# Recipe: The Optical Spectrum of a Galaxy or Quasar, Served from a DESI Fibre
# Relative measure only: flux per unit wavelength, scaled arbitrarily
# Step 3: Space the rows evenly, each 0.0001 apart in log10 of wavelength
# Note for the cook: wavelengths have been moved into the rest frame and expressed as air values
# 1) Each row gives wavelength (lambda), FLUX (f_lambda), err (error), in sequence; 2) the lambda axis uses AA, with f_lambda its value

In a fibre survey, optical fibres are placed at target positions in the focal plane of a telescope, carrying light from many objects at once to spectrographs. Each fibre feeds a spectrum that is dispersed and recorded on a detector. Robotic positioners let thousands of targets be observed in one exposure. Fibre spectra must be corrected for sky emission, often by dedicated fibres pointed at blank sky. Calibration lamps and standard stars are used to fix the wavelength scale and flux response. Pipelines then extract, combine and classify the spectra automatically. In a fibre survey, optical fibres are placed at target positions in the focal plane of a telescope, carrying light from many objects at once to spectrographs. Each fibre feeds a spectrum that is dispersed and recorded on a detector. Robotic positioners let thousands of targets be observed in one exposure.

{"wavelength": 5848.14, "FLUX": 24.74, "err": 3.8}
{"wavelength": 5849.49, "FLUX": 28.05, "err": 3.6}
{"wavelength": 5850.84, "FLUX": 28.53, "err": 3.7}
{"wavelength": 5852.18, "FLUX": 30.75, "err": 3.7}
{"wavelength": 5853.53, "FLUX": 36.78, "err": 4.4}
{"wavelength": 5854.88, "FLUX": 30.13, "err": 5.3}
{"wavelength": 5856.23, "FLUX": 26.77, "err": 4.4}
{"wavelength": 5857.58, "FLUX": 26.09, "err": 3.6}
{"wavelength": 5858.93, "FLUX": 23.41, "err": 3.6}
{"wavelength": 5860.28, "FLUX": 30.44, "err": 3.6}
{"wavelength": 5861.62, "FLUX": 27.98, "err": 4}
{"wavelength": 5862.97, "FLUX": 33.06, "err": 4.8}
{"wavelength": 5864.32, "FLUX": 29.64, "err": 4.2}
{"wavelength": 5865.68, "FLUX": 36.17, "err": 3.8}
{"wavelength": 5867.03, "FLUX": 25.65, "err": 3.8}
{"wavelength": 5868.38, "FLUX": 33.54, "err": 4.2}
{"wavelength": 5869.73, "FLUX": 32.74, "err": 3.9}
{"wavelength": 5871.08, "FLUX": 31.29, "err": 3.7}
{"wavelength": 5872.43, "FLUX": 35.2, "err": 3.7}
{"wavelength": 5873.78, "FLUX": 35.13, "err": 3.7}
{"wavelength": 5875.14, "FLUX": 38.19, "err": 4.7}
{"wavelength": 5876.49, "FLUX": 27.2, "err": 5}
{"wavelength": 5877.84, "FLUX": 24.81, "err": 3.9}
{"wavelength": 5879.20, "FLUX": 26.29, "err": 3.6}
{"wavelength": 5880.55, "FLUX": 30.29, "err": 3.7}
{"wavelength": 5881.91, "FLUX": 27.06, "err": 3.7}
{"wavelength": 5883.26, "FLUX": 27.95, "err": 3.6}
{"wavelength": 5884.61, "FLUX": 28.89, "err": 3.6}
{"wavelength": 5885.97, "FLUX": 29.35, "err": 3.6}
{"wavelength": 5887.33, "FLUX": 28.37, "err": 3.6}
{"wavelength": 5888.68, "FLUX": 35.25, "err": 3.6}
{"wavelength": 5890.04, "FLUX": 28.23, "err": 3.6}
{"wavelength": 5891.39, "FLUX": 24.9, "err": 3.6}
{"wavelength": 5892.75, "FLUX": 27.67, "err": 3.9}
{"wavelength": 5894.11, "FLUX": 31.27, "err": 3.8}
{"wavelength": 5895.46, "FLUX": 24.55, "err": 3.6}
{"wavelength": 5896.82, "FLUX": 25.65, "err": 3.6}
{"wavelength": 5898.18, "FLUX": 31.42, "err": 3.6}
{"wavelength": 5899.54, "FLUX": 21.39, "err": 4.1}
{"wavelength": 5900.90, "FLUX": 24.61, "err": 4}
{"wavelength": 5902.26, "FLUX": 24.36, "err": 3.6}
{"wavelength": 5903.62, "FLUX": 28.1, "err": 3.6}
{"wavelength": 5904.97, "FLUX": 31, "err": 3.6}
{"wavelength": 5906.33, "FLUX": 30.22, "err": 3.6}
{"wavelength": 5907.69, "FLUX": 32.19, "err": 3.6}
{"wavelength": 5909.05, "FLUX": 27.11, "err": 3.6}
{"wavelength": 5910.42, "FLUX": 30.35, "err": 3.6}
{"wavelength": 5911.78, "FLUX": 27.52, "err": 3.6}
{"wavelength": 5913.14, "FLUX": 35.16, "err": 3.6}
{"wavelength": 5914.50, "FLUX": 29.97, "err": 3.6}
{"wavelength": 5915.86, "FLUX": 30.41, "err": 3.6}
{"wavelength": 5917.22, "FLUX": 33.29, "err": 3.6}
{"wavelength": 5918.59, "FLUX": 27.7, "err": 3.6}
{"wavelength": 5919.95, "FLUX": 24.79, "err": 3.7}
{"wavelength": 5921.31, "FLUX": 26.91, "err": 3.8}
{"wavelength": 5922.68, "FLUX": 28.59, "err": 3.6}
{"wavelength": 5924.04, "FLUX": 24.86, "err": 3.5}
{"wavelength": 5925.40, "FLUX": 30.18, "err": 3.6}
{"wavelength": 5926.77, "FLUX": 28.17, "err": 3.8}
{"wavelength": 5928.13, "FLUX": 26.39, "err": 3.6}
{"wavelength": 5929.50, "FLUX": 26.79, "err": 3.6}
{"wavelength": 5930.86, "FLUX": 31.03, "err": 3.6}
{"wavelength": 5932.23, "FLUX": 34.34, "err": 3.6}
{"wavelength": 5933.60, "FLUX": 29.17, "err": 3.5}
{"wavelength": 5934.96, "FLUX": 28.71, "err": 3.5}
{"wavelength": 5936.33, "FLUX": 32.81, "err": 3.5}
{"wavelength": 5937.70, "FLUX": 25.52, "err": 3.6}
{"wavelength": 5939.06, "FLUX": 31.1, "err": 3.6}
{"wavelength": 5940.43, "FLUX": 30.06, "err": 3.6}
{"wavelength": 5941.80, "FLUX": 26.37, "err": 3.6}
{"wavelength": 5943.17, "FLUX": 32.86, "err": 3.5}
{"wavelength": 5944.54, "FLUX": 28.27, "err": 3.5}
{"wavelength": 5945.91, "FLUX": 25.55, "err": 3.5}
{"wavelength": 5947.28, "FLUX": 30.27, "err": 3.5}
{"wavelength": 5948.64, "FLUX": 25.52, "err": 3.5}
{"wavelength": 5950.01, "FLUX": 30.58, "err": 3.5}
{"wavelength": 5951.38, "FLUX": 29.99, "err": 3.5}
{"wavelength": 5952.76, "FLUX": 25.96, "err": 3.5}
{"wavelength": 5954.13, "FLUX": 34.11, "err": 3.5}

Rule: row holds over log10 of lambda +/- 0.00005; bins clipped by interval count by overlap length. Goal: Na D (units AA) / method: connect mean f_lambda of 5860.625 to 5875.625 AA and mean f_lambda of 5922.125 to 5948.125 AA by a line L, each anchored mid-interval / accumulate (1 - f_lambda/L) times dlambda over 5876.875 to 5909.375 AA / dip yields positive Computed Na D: 3.4 AA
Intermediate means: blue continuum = 32.5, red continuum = 29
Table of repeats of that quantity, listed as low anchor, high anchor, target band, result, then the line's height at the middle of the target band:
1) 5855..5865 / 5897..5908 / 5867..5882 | -1.5 AA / 28.1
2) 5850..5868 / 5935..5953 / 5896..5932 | 0.9 AA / 29.2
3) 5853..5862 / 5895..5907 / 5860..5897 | -2.8 AA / 27.8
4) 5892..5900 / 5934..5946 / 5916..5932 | 0.1 AA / 28.4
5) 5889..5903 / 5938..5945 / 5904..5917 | -1.4 AA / 27.6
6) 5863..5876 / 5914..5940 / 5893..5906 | 1.6 AA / 30.9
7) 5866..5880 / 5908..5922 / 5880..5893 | 0.7 AA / 30.6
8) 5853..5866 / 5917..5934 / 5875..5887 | 0.4 AA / 29.4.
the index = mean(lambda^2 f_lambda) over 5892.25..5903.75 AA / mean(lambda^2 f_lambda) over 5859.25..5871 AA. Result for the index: 0.86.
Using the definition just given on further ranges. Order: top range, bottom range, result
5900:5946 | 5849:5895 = 0.99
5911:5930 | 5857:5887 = 0.97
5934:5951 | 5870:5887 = 0.98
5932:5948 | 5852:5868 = 1.02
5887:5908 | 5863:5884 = 0.92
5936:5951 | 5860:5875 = 0.92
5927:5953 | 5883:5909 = 1.05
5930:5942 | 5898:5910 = 1.09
